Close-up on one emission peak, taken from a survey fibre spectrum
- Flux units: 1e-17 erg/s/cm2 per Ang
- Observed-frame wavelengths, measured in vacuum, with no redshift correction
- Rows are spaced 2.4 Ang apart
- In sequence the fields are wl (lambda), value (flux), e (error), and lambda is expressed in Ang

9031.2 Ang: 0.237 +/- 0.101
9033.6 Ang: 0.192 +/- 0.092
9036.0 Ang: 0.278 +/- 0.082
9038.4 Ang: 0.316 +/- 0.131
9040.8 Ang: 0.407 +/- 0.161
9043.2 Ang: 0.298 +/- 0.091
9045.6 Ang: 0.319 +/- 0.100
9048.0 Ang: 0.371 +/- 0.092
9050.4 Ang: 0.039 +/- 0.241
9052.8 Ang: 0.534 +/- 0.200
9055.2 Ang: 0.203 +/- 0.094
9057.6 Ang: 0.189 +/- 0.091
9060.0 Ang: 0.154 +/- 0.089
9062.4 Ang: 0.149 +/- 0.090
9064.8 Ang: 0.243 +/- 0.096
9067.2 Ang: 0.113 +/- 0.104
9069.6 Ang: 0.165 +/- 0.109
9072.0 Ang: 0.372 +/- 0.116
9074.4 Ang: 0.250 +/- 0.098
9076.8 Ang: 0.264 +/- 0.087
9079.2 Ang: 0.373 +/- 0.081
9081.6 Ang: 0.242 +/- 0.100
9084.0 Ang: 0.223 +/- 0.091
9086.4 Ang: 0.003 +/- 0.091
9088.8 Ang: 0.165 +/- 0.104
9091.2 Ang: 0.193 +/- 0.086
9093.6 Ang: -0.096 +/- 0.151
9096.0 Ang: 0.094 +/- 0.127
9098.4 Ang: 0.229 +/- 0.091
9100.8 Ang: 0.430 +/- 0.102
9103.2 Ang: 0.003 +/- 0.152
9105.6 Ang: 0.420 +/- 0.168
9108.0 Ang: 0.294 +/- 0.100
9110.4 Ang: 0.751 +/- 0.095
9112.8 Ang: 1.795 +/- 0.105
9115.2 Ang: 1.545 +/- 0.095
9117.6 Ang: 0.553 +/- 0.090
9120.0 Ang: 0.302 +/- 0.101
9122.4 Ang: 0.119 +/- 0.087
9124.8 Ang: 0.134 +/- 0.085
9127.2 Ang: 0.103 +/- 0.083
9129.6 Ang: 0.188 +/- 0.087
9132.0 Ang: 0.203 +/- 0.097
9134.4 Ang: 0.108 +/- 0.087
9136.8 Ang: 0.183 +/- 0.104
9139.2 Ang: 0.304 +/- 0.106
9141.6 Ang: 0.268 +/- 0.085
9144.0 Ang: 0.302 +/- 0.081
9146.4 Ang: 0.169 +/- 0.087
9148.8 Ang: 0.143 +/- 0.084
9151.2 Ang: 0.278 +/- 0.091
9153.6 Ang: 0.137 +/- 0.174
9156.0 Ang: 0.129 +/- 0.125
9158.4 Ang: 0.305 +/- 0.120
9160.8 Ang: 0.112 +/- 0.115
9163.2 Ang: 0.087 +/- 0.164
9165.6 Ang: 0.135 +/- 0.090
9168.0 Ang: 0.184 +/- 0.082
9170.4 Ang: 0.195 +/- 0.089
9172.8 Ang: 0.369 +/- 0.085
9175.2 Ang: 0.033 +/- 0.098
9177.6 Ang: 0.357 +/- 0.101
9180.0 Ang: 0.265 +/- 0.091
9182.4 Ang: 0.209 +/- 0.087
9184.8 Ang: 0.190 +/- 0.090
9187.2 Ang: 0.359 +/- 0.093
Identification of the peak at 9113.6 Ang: H-beta 4861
